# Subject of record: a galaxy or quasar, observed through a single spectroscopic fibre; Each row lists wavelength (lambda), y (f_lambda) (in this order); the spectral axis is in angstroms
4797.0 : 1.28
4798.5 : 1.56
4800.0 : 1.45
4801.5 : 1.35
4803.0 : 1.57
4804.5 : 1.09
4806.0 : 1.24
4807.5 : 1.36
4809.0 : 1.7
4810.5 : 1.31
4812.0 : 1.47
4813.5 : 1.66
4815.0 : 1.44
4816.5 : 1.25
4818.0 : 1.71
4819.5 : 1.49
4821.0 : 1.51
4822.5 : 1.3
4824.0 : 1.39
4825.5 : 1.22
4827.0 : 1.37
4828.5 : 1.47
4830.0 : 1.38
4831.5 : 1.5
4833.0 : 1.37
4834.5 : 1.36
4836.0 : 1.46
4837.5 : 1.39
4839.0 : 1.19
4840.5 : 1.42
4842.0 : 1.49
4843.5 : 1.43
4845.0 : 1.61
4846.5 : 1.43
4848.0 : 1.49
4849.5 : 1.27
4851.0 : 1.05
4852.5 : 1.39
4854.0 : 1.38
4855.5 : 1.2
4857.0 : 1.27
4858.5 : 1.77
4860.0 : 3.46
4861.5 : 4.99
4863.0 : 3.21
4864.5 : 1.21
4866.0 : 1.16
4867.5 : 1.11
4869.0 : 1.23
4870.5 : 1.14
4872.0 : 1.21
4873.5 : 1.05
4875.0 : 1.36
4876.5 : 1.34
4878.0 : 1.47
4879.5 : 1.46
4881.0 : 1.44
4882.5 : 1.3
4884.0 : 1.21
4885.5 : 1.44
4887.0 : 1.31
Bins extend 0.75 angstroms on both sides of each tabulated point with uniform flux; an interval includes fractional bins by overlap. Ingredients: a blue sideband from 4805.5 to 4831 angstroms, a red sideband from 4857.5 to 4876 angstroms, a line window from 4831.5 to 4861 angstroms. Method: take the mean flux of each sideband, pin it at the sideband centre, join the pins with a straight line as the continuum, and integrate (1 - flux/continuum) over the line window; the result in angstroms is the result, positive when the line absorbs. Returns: 3.1 angstroms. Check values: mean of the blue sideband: 1.43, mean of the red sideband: 1.89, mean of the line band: 1.53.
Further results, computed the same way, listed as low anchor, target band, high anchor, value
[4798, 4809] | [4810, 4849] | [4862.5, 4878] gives -1.2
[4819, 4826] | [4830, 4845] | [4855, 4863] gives 3.8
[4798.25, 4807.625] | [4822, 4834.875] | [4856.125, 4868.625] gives 2.7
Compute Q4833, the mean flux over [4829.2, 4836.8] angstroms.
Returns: 1.41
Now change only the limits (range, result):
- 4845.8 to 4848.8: 1.46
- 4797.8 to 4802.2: 1.45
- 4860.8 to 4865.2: 3.14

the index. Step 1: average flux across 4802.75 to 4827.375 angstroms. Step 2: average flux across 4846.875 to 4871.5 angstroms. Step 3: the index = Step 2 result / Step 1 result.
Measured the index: 1.2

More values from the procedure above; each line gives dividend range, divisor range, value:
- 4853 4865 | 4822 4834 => 1.68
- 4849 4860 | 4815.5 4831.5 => 1.05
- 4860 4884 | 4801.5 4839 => 1.20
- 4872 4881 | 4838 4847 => 0.93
